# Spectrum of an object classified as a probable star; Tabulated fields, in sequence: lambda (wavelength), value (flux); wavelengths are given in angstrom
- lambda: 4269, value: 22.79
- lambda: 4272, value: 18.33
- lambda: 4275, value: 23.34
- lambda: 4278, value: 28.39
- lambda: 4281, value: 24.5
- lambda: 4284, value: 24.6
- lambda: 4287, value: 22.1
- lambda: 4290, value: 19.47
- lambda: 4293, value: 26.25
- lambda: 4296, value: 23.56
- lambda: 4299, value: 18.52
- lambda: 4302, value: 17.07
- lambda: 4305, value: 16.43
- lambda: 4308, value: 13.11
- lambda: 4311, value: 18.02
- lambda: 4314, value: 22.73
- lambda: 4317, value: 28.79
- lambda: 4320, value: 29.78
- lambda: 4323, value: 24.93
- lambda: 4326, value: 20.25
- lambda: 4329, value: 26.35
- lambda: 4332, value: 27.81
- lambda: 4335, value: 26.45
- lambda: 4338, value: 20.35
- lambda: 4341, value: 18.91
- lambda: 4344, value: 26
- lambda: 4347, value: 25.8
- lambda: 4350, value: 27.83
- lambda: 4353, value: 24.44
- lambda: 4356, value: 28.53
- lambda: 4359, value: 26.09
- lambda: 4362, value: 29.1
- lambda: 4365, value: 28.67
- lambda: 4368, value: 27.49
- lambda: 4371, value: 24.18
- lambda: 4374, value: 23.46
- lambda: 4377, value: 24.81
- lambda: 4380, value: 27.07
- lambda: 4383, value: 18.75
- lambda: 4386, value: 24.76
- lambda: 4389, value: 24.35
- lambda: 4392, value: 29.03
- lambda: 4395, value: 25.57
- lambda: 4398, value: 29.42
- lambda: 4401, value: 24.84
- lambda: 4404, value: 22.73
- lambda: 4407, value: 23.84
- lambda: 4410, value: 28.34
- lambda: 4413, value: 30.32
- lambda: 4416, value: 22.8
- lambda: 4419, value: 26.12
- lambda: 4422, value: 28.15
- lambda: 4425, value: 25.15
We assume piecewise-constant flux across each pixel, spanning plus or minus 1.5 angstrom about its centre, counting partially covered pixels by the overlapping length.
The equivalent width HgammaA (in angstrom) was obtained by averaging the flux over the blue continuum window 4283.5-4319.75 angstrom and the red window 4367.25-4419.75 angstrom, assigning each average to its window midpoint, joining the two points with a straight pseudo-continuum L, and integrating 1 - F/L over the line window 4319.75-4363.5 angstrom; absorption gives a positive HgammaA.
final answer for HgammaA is -4.6 angstrom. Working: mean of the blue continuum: 21.1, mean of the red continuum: 25.4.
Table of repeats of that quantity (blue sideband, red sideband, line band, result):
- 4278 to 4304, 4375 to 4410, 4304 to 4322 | 1.0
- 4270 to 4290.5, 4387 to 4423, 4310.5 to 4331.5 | -0.6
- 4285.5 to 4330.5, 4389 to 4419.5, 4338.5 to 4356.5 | -0.9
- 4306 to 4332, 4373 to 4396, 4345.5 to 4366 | -2.7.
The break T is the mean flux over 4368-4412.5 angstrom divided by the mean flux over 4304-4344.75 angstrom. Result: 1.11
